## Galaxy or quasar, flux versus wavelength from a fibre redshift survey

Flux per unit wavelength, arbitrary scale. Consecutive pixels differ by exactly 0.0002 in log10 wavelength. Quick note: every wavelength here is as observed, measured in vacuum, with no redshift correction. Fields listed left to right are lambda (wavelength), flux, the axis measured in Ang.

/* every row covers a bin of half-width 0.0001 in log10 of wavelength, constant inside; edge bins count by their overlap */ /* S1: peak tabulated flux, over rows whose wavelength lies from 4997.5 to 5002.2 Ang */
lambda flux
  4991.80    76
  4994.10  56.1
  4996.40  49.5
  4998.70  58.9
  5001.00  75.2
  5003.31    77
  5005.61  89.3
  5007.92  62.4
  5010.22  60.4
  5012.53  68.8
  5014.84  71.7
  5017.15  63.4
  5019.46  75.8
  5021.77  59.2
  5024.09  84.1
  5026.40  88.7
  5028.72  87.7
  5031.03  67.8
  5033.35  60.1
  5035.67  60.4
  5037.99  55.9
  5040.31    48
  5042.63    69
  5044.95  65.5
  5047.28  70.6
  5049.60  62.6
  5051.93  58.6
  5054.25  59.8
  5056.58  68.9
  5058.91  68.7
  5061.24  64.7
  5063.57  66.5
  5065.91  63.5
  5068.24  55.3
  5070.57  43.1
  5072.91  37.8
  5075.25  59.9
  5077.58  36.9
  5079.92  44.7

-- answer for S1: 75.2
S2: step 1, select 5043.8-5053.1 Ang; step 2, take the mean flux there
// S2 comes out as 64.3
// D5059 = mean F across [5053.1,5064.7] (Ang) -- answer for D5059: 65.7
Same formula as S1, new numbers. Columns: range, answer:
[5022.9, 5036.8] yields 88.7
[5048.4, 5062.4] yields 68.9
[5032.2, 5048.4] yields 70.6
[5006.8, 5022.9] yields 75.8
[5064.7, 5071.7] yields 63.5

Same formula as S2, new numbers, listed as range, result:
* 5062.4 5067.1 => 64.9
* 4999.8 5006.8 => 80.2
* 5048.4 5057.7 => 62.5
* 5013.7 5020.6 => 70.3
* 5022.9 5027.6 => 86.1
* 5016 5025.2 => 70.5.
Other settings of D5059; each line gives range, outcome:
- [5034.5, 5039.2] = 58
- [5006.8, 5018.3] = 65.4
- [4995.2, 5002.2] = 61.2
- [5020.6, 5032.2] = 77.5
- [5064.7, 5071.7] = 54.1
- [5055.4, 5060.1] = 68.7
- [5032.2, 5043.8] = 58.7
